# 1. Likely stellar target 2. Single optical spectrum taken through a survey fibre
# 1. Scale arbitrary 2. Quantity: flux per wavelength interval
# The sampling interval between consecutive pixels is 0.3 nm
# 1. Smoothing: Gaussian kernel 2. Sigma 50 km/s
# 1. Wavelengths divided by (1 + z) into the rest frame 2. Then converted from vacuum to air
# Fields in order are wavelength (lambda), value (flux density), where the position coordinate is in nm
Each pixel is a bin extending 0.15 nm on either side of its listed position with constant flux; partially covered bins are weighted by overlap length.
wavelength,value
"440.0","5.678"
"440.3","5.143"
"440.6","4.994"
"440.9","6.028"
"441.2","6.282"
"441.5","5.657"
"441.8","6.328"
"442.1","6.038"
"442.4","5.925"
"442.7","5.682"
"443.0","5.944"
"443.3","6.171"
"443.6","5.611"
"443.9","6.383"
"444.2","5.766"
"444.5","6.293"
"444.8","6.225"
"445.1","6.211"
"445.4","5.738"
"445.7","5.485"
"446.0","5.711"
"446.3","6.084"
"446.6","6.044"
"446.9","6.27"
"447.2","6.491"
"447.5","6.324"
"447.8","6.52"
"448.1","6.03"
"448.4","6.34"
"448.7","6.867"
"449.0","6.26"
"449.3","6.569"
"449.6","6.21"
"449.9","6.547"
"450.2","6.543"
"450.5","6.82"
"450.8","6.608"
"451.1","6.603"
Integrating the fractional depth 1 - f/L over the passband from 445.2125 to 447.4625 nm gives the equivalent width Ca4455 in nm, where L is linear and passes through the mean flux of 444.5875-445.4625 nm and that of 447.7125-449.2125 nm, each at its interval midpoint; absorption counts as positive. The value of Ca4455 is 0.08 nm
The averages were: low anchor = 6.11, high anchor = 6.41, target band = 6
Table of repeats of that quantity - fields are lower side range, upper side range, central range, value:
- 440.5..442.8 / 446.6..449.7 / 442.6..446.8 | 0.11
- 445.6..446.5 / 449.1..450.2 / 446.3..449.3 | -0.12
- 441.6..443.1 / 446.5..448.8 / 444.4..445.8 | 0.04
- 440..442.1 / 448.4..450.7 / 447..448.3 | 0.00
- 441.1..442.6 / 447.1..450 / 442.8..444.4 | 0.04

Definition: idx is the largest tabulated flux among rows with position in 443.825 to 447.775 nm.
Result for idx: 6.491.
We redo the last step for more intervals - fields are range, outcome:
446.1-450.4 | 6.867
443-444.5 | 6.383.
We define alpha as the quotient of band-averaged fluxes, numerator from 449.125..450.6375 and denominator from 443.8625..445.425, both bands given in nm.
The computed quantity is 1.07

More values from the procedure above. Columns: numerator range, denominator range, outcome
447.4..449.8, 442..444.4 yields 1.08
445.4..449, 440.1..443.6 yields 1.06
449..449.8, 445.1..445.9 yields 1.11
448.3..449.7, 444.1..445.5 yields 1.06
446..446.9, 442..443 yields 1.03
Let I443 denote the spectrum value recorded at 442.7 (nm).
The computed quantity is 5.682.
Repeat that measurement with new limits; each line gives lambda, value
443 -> 5.944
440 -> 5.678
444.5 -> 6.293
